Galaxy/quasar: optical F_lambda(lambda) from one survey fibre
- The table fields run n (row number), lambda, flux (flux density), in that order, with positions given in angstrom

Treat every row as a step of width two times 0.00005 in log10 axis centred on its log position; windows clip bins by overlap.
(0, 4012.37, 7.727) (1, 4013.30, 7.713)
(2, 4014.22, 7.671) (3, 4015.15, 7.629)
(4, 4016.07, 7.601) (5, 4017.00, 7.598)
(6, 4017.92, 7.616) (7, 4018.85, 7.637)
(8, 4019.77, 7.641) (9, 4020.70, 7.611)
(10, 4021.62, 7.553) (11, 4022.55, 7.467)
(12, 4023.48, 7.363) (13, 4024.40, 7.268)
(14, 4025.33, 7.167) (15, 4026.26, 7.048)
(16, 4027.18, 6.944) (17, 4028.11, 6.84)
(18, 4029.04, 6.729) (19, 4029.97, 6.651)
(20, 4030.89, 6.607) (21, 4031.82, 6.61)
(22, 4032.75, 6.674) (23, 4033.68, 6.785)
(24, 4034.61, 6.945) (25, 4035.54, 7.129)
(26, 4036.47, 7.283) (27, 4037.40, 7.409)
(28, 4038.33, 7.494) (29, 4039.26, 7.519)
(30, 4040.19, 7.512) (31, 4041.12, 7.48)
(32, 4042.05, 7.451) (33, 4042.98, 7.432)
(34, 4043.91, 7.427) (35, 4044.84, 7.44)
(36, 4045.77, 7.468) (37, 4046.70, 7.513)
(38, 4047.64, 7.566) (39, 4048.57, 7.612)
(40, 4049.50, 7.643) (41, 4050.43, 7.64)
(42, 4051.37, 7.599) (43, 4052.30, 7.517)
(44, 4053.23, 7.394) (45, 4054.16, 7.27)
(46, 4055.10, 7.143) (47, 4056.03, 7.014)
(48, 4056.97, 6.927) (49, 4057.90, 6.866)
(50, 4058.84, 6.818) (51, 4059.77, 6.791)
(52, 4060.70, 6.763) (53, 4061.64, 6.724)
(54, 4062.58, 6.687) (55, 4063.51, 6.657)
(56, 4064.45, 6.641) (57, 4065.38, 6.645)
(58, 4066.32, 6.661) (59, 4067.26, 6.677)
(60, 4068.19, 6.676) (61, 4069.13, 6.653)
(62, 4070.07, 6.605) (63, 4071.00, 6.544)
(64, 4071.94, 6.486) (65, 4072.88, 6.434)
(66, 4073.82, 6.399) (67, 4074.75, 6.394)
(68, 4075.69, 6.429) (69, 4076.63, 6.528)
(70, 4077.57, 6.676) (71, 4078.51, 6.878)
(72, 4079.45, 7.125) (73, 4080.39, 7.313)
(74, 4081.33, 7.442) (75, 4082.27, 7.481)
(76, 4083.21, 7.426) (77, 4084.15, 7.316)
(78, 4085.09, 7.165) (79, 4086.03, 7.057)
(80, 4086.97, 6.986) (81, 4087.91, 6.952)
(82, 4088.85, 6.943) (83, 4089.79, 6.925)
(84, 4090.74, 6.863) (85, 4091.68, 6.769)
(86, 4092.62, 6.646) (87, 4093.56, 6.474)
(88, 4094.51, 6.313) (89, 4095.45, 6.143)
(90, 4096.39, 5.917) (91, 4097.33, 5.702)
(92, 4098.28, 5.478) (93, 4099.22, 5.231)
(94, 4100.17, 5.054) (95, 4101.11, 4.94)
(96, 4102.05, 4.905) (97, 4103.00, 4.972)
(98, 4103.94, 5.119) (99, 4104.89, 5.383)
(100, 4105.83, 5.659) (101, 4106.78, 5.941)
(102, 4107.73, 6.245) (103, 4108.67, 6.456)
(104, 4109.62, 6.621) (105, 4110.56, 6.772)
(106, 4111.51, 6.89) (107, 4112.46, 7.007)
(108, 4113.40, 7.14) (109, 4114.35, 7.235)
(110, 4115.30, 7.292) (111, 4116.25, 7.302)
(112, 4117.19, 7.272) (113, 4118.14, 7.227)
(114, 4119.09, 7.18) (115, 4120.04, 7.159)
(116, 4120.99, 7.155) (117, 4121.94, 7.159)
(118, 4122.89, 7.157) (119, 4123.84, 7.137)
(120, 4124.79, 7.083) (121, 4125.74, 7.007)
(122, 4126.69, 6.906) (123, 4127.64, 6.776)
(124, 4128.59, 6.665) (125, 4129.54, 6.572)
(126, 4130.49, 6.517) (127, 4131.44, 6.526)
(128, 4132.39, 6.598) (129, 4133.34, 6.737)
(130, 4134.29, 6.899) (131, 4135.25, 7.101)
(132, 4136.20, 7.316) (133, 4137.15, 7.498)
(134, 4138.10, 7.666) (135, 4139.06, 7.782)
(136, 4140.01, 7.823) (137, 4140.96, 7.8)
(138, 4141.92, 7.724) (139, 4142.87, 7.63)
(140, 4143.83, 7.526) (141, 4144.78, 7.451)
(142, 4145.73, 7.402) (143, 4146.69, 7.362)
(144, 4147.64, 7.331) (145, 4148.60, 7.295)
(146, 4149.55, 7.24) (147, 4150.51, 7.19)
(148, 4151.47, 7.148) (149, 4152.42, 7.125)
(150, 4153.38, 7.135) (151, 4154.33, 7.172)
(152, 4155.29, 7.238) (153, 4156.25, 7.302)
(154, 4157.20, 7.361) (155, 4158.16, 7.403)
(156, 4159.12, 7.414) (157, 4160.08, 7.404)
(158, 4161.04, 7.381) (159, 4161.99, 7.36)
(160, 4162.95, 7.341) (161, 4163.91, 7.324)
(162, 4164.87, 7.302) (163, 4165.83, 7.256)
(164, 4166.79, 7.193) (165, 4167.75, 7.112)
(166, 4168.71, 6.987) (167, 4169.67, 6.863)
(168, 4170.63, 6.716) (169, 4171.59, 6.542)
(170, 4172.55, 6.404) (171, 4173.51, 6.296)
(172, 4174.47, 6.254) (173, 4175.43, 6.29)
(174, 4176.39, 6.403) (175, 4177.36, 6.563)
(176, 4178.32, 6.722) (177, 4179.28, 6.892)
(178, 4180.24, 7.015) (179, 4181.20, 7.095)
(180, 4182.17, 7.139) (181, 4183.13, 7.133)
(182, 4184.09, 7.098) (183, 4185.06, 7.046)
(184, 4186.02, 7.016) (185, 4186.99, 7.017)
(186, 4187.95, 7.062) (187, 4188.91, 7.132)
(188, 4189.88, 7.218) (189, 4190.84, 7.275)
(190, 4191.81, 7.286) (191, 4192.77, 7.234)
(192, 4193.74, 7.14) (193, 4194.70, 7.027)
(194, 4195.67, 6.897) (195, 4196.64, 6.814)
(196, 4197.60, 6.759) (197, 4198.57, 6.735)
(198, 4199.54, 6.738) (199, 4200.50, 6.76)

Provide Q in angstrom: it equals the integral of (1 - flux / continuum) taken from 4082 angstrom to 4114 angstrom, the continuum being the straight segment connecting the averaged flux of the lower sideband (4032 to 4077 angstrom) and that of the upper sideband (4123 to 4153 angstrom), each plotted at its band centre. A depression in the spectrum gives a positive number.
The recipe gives 3.57 angstrom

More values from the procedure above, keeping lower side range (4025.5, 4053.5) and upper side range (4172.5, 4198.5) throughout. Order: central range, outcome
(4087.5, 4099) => 1.17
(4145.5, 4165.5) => -0.92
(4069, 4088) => 0.74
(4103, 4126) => 1.08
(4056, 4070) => 0.89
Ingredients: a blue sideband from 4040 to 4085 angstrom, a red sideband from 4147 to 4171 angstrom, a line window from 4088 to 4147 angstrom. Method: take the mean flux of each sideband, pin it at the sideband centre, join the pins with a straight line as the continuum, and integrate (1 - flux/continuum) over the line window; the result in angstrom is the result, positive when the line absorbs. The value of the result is 3.6 angstrom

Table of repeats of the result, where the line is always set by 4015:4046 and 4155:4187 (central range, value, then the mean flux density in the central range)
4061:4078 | 1.4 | 6.58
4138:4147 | -0.7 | 7.61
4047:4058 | -0.2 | 7.37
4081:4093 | 0.1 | 7.08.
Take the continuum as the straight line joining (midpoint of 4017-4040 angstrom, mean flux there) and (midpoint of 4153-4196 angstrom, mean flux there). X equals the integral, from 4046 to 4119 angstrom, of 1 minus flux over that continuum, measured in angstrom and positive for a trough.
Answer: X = 4.5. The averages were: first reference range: 7.18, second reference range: 7.03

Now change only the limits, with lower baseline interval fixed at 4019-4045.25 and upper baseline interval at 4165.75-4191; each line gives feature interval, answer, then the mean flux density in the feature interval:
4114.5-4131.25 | -0.1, 7.03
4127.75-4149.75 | -0.9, 7.23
